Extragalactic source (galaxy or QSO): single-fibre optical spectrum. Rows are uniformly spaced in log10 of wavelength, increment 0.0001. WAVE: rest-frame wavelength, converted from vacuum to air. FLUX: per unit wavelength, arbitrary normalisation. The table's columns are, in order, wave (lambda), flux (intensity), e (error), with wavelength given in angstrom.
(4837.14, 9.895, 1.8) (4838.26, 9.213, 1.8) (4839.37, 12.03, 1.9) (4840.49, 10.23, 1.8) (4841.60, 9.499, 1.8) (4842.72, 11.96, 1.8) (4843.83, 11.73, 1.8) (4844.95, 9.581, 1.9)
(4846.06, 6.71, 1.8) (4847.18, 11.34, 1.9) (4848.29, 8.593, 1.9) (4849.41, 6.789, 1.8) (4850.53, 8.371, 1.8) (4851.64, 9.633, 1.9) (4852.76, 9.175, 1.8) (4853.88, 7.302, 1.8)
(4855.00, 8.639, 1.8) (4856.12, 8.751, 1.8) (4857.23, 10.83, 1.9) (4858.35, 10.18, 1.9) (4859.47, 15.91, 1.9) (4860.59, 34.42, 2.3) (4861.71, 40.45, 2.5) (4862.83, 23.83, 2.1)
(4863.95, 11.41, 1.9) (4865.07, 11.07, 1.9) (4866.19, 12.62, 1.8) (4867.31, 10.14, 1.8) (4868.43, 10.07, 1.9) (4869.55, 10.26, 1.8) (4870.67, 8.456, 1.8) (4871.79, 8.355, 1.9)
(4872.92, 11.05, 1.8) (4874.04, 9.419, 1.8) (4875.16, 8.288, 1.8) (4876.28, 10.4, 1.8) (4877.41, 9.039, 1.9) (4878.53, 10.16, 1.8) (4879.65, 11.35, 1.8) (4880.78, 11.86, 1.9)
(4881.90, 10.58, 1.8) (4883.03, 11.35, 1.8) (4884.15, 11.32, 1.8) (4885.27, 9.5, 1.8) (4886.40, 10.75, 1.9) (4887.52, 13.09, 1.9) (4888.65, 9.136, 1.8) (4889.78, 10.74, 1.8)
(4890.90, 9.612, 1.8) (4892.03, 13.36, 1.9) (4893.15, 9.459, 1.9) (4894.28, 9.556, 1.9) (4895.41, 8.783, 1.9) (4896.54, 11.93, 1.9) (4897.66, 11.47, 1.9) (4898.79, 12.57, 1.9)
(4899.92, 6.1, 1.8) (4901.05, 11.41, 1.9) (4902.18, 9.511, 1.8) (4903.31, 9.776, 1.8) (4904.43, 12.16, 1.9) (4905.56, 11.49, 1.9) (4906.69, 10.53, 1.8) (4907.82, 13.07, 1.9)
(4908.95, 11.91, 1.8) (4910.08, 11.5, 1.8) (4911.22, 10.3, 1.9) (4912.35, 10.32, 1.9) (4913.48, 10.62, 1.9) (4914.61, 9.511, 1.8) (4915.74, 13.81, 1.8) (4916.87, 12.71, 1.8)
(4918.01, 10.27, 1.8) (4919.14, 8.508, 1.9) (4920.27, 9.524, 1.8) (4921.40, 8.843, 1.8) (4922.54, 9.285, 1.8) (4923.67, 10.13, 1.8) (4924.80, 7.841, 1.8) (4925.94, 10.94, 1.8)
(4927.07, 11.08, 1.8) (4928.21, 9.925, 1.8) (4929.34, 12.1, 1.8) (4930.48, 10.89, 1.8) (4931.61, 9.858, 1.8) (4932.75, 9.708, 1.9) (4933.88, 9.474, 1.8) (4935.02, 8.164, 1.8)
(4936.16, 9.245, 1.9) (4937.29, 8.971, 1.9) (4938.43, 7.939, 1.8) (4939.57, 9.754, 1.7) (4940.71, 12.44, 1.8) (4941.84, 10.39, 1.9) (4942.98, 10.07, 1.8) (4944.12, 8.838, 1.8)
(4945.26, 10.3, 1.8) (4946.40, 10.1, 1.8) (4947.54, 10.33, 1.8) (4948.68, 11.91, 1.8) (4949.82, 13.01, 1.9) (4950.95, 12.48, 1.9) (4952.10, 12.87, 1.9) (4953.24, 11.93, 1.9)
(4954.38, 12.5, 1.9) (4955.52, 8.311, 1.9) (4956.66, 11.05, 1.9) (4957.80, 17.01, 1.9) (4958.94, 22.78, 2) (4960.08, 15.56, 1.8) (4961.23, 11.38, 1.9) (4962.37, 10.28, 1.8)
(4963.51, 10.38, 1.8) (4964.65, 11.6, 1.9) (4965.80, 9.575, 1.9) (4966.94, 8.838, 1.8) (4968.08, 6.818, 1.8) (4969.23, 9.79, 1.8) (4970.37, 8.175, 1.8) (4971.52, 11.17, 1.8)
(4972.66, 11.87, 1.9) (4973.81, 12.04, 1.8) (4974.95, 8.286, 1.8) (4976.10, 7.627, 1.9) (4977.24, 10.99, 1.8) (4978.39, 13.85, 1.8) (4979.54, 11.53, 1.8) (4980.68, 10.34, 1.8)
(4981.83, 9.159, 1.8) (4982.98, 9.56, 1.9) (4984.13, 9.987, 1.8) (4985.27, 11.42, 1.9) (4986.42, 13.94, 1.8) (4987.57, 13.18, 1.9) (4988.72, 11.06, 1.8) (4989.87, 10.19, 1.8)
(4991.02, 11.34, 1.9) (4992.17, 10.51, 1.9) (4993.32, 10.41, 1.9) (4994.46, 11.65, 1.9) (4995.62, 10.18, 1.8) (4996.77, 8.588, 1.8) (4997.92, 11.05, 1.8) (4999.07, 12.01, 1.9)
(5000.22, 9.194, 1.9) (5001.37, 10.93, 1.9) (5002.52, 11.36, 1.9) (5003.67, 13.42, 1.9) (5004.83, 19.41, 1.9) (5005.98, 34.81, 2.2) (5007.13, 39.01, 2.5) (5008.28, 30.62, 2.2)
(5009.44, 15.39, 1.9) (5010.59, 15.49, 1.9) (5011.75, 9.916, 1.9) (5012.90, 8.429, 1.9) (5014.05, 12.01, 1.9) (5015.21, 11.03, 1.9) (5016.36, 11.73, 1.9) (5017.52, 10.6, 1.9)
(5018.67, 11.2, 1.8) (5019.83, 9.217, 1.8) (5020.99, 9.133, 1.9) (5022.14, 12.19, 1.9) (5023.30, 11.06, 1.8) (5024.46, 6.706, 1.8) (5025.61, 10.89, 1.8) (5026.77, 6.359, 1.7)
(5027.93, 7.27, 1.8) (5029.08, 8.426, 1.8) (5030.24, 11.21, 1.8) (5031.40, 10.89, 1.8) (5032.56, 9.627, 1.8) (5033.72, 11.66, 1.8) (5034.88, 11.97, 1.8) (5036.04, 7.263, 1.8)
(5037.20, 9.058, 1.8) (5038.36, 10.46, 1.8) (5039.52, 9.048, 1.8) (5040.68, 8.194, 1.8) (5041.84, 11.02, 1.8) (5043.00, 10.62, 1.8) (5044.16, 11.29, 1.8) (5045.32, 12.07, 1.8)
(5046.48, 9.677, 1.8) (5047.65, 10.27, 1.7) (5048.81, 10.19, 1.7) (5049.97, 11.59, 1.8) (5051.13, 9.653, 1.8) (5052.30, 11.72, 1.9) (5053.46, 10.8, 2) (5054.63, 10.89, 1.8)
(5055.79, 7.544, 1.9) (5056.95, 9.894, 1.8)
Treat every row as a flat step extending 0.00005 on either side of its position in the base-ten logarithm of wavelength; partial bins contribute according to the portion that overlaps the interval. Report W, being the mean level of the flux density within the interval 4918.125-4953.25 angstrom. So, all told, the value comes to 10.2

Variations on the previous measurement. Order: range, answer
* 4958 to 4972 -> 11.5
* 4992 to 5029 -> 13.1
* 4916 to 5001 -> 10.8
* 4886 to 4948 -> 10.4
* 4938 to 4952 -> 10.7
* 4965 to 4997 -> 10.5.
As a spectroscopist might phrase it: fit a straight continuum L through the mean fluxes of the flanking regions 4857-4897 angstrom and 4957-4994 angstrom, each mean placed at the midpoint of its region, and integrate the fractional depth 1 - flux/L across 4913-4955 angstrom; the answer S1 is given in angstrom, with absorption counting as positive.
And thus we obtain 4.7 angstrom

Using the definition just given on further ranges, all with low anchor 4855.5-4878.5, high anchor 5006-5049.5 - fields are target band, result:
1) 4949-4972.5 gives 1.64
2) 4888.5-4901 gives 2.83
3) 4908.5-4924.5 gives 3.25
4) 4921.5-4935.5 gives 3.31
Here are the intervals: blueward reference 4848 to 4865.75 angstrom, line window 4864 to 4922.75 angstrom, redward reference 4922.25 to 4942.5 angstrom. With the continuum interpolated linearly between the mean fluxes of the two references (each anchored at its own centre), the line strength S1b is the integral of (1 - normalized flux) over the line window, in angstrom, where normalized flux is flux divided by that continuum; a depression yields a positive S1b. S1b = 7.3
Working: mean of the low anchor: 14.2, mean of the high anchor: 9.91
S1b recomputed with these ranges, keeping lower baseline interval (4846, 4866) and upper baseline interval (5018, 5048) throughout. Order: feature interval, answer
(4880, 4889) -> 1.4 angstrom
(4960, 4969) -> 0.9 angstrom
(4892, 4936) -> 7.1 angstrom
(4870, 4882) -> 3.0 angstrom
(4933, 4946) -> 2.5 angstrom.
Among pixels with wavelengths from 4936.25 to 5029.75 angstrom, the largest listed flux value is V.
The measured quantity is 39.01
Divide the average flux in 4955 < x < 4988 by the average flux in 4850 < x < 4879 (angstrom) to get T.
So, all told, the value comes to 0.9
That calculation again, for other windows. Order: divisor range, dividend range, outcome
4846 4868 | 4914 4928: 0.76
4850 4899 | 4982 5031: 1.06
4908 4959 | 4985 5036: 1.17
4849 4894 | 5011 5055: 0.85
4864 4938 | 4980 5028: 1.22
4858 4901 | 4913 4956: 0.84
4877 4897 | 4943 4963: 1.16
